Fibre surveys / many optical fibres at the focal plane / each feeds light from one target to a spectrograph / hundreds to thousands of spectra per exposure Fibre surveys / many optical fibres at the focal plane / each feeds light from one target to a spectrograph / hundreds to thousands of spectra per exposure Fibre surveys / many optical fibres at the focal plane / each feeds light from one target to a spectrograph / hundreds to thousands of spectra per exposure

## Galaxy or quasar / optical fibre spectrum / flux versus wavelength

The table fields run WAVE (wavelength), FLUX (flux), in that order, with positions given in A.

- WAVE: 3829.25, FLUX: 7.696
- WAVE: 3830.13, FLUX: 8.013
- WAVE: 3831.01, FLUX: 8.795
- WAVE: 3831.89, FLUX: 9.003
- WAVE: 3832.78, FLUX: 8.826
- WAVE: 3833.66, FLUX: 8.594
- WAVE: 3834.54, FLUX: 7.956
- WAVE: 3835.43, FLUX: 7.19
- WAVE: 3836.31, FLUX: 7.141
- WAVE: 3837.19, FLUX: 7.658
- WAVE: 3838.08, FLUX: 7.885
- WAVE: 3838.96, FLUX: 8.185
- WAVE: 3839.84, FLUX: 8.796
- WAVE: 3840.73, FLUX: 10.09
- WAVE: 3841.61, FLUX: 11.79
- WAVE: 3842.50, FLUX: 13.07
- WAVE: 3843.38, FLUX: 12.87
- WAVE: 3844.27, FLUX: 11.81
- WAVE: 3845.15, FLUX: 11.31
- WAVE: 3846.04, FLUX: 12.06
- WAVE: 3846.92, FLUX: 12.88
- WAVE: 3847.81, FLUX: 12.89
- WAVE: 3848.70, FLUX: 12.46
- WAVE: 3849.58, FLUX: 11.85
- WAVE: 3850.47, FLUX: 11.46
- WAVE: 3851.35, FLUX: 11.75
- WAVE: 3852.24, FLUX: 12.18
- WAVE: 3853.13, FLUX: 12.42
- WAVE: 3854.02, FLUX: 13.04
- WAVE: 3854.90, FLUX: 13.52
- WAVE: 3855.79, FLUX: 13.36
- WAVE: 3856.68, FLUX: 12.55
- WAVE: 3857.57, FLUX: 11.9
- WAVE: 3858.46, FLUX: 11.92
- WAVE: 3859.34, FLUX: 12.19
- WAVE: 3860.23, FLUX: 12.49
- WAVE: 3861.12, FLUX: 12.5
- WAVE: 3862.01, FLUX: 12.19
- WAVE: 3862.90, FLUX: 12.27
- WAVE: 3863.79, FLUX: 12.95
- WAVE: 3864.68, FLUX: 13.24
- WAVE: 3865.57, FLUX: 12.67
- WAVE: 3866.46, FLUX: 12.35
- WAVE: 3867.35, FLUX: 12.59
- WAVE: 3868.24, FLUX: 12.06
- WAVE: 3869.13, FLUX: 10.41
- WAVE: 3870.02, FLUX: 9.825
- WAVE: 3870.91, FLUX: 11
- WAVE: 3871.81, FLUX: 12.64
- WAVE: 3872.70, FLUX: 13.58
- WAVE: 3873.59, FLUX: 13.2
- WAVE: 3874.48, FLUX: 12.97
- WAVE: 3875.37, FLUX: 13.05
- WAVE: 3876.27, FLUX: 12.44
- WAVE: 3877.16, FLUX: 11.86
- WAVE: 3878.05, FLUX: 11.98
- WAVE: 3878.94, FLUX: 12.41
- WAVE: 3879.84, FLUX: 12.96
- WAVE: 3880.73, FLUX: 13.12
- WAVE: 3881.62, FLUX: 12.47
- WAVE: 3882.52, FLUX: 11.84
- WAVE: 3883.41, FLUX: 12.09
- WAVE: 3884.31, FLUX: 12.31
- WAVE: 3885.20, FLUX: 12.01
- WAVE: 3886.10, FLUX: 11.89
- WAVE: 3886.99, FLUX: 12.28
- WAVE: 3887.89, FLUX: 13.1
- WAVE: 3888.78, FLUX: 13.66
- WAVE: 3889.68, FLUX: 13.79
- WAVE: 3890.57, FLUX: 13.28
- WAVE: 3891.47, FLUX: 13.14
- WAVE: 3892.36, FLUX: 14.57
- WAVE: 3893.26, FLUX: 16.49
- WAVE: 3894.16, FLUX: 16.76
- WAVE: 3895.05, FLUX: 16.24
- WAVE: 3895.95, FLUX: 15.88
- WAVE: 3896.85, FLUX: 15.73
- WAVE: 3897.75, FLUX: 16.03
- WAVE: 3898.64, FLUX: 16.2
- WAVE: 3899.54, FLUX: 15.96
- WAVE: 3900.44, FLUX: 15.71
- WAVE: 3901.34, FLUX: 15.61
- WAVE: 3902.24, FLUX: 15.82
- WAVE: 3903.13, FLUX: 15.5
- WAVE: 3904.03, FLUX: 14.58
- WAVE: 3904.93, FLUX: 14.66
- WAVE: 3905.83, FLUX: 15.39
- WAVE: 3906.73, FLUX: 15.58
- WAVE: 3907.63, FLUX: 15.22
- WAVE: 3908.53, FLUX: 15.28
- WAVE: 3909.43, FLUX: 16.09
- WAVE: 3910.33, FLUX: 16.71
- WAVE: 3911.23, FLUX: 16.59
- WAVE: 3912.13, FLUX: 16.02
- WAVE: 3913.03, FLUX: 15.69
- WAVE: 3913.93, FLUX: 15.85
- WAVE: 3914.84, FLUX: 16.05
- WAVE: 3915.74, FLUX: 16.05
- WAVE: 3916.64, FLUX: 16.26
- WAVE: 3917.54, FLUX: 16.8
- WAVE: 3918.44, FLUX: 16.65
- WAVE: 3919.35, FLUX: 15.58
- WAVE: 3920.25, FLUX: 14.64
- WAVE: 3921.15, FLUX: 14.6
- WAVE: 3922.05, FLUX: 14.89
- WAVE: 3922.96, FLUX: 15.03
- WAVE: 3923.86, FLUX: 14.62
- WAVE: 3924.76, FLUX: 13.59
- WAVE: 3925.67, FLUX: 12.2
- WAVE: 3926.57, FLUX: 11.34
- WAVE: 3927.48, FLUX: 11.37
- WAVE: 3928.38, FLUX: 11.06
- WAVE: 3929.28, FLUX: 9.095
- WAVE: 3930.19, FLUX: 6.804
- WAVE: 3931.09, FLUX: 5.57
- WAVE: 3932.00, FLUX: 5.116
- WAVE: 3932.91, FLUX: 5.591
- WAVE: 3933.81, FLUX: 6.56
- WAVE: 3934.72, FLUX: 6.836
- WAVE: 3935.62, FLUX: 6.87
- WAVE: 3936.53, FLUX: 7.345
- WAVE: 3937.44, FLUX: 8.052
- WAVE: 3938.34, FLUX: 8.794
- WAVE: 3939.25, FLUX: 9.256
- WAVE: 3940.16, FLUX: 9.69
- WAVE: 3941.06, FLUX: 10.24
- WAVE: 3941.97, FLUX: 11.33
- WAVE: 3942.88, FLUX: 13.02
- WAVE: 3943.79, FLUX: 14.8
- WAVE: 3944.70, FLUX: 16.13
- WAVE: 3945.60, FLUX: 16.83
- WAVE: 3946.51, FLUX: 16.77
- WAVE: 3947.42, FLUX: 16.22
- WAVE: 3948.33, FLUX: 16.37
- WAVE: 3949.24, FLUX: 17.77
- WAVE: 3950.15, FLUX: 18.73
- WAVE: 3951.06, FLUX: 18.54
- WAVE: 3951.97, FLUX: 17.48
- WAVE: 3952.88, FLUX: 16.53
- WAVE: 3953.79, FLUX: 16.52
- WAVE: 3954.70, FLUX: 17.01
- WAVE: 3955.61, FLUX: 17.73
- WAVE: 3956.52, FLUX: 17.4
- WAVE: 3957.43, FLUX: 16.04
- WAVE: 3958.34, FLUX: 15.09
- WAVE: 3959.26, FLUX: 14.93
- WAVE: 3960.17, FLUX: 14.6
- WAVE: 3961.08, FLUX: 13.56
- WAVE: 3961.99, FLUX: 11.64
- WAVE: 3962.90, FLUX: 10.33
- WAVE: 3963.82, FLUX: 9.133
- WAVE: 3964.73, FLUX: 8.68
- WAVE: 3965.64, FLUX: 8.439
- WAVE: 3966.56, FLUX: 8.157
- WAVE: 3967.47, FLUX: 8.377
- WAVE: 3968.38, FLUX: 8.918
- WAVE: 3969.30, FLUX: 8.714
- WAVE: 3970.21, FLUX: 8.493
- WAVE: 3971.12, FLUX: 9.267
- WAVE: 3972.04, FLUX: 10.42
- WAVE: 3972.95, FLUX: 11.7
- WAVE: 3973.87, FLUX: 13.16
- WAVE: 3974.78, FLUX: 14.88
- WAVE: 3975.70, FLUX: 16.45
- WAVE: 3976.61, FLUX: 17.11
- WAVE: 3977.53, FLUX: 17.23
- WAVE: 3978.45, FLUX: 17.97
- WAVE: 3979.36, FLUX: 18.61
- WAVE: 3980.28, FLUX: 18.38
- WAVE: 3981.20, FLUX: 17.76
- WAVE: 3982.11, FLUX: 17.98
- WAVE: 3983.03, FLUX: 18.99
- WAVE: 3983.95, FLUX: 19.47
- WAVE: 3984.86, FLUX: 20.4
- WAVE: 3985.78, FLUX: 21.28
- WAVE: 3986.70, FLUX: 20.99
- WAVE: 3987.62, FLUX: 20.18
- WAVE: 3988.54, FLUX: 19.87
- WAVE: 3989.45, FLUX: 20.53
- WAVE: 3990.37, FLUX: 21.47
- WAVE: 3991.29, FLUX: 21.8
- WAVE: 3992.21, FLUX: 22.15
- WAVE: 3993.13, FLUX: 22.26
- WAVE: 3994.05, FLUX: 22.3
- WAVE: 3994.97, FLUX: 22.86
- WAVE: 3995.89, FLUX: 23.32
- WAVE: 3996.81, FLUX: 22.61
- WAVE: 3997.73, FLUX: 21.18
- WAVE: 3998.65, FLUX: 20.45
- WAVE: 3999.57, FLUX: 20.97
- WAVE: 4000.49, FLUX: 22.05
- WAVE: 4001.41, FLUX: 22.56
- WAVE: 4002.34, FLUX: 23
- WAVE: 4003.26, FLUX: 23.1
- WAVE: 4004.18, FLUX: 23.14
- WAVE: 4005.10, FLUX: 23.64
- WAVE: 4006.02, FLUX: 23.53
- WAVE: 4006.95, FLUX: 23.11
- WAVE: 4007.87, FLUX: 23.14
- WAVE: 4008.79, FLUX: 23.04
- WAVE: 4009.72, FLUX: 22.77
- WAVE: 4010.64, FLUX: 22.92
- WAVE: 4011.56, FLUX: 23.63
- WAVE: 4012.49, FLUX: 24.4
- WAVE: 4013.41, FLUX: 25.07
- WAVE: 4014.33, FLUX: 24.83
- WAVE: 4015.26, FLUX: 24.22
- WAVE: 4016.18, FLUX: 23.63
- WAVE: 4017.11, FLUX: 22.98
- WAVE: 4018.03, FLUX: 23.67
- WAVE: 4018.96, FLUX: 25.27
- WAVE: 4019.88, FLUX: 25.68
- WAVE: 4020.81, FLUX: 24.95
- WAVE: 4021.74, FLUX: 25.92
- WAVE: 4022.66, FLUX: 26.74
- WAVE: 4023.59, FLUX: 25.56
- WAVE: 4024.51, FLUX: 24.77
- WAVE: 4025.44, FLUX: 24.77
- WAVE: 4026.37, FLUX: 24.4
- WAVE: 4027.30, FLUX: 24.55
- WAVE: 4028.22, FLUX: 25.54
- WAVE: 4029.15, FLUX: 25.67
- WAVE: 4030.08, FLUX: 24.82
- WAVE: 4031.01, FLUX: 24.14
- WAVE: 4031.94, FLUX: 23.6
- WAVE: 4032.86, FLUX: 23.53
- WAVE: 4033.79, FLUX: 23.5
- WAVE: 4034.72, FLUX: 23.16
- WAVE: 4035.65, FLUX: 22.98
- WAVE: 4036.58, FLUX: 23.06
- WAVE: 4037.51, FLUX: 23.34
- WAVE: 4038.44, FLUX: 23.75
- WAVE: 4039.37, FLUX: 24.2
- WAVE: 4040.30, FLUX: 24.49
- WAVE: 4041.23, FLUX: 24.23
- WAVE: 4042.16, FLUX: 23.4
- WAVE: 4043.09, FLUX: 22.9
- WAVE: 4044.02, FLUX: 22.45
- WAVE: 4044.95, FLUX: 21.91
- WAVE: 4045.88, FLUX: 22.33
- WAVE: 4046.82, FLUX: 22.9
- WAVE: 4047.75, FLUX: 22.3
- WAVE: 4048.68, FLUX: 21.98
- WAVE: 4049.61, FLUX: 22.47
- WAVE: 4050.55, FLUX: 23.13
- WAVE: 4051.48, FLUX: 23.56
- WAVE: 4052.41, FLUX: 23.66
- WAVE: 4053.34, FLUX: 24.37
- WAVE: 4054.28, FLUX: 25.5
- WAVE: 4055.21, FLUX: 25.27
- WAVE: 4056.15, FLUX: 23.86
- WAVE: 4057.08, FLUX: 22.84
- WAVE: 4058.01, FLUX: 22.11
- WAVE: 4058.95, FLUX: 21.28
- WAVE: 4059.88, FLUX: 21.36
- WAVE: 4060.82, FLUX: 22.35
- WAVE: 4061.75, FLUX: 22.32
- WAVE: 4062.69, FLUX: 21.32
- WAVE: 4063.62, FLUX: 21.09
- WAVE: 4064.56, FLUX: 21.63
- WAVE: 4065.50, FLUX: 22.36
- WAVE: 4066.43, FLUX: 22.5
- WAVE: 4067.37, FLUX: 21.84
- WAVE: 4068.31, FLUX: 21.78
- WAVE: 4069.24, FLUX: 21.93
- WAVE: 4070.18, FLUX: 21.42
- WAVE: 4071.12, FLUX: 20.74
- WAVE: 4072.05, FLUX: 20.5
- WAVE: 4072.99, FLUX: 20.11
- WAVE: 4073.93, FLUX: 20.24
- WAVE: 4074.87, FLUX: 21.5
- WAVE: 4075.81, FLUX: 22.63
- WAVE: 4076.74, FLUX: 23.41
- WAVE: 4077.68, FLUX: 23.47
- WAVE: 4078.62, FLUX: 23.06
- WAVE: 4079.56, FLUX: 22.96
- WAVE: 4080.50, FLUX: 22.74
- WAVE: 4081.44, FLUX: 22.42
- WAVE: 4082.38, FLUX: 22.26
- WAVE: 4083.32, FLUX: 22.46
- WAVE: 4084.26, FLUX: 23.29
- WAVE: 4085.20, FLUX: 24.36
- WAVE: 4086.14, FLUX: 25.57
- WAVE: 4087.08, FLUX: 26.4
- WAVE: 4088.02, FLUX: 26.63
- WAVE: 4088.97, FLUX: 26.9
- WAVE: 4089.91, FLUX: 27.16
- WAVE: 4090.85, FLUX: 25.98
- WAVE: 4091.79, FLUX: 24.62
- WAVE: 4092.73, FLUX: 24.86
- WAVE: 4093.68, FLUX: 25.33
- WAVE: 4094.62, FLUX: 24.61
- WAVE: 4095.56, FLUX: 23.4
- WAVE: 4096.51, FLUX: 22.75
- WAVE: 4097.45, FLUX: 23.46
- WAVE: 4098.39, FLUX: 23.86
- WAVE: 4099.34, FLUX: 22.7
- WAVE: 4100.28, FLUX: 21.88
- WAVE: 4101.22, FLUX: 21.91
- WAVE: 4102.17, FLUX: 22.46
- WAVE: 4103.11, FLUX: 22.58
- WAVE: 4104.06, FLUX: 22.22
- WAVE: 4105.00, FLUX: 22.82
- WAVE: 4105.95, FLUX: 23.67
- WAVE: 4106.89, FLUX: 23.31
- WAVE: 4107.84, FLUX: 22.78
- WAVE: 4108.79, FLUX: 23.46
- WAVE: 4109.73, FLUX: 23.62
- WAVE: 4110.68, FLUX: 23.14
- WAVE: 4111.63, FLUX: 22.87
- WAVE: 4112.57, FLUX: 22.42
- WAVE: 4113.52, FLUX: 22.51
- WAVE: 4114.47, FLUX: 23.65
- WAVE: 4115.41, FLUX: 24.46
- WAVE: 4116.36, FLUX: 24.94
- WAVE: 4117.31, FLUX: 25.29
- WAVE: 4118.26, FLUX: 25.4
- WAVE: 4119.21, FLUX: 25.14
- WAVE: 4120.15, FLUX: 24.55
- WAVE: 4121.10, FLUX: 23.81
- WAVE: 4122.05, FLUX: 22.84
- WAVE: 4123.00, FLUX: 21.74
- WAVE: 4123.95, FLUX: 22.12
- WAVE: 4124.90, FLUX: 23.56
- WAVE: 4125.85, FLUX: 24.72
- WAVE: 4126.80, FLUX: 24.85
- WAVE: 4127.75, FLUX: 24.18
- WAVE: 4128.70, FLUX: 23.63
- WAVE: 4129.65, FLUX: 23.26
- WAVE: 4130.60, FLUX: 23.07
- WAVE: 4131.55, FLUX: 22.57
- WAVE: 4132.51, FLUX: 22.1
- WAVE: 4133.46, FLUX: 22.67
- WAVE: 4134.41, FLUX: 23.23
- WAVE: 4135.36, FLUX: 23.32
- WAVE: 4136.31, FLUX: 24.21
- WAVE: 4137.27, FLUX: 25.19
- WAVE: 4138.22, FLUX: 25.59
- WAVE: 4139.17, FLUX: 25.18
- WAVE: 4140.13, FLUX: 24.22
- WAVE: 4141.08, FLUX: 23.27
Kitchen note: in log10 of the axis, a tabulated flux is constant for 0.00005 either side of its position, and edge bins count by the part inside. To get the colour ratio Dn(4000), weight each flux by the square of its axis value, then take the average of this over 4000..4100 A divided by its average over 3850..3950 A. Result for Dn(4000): 1.93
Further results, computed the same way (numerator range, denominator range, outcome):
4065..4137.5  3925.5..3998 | 1.72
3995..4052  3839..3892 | 2.08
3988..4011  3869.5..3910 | 1.69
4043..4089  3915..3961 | 1.83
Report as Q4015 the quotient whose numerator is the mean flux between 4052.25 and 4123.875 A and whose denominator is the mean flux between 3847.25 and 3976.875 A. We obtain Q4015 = 1.77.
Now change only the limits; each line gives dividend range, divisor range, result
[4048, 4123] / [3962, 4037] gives 1.14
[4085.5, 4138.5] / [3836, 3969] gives 1.84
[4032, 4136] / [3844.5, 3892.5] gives 1.87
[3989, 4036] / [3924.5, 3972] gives 1.98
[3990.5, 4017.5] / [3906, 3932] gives 1.64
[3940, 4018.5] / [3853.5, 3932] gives 1.32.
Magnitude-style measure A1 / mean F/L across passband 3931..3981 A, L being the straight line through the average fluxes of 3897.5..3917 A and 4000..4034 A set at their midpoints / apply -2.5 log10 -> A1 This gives 0.46 mag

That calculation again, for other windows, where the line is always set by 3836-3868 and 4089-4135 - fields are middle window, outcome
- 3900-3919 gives -0.103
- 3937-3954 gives 0.123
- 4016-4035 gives -0.245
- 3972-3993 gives -0.041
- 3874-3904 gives -0.036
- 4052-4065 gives -0.080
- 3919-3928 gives 0.095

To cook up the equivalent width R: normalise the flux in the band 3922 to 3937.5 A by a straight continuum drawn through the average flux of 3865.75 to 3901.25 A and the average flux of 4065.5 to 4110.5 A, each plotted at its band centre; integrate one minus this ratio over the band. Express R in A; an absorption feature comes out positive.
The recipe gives 6.1 A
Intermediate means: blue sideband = 13.4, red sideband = 23.2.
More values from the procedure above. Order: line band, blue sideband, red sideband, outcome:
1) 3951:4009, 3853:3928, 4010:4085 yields 5.61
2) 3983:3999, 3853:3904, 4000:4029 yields 0.68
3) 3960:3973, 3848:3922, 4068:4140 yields 5.61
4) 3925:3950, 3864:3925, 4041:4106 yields 8.37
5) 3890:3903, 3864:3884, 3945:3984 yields -2.66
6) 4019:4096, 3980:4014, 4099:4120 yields -2.85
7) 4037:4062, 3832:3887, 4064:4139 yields -2.74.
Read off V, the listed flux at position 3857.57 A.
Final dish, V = 11.9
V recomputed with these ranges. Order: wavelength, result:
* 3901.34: 15.61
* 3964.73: 8.68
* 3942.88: 13.02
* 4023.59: 25.56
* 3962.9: 10.33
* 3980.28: 18.38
